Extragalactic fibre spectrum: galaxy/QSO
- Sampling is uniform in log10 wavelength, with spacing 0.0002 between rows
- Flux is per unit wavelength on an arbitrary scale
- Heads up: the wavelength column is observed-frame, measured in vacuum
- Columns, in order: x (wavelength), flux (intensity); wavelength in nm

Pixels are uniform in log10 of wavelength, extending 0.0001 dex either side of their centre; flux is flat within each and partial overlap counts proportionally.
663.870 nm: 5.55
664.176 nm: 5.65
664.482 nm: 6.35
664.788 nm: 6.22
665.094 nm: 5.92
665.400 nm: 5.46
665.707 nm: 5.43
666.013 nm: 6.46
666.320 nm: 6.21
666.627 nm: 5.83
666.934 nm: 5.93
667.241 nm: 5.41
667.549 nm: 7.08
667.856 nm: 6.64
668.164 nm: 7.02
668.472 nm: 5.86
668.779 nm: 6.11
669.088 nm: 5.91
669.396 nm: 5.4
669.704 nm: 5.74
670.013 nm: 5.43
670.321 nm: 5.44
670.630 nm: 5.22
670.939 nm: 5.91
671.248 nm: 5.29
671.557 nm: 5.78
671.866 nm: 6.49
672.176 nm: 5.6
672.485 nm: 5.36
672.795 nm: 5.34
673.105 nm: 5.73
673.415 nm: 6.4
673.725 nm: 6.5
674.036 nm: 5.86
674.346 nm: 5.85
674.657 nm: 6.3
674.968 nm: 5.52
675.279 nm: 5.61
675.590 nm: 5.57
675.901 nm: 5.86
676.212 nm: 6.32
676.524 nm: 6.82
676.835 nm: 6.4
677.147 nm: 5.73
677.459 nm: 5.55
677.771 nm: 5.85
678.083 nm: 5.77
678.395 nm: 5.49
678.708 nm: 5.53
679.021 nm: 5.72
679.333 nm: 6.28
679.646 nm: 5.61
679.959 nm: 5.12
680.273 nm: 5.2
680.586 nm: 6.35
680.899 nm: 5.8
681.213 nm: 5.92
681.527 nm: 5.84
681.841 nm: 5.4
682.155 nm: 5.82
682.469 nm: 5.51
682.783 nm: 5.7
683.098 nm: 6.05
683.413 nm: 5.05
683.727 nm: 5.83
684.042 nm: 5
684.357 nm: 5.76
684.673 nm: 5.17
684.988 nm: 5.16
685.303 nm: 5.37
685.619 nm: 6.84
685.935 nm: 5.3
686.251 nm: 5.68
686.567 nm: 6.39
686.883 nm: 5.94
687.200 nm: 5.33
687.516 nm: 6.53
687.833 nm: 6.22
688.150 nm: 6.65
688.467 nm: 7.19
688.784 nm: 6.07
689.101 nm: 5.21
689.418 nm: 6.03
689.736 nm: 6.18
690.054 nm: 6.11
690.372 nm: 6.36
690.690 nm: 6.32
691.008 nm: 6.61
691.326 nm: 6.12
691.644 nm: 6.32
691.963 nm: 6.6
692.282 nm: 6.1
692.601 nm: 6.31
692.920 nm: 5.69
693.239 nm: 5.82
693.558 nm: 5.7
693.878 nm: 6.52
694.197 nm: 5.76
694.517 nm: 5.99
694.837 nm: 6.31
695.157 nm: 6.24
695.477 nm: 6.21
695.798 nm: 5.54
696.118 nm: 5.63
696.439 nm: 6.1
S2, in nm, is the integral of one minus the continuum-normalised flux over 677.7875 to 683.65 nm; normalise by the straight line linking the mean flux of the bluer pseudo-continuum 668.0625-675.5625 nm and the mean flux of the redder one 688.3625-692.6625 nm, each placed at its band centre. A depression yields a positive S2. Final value 0.322 nm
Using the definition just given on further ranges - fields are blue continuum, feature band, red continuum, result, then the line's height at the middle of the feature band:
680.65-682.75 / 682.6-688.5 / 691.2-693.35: 0.07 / 5.89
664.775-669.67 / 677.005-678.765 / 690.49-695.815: 0.12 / 6.09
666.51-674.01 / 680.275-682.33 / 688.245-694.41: 0.08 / 6.03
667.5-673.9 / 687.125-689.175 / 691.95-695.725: -0.07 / 6.03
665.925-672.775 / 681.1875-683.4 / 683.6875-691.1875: 0.10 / 5.95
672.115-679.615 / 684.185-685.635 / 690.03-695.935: 0.11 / 6.01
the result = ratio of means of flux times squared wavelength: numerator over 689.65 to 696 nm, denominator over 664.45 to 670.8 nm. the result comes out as 1.11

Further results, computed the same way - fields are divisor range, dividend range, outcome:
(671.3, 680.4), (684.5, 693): 1.08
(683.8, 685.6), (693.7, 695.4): 1.17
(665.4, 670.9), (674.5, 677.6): 1.03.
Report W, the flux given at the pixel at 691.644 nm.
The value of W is 6.32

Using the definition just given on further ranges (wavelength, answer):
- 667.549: 7.08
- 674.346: 5.85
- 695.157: 6.24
